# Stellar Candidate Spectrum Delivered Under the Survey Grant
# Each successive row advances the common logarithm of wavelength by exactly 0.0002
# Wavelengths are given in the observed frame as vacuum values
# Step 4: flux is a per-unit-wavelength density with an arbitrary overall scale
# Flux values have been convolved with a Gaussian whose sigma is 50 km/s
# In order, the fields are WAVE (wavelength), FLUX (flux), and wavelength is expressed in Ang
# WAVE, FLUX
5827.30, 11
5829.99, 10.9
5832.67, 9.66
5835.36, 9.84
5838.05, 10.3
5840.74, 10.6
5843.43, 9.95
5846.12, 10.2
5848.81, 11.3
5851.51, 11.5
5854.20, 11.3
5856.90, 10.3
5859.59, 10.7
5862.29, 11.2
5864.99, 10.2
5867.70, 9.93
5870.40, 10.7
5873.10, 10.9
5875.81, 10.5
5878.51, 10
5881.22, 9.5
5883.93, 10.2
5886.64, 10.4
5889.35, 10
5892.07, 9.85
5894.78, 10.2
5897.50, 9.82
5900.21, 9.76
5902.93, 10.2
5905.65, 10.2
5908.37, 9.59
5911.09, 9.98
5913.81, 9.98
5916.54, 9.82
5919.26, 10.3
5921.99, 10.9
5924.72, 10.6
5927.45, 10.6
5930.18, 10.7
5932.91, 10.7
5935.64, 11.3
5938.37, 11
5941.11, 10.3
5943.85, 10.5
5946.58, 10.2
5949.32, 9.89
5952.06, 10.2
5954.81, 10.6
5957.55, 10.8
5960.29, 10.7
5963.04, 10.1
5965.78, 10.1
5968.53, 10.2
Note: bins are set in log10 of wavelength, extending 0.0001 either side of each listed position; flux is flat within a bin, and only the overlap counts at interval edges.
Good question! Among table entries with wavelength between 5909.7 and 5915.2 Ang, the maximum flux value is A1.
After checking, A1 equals 9.98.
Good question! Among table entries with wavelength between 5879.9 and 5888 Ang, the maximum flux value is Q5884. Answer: 10.4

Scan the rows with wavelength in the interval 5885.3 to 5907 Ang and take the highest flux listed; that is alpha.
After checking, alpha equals 10.4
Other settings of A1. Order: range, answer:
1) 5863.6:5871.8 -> 10.7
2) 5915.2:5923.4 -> 10.9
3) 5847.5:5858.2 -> 11.5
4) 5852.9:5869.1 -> 11.3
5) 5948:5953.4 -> 10.2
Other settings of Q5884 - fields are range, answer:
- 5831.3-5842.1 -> 10.6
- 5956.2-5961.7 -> 10.8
